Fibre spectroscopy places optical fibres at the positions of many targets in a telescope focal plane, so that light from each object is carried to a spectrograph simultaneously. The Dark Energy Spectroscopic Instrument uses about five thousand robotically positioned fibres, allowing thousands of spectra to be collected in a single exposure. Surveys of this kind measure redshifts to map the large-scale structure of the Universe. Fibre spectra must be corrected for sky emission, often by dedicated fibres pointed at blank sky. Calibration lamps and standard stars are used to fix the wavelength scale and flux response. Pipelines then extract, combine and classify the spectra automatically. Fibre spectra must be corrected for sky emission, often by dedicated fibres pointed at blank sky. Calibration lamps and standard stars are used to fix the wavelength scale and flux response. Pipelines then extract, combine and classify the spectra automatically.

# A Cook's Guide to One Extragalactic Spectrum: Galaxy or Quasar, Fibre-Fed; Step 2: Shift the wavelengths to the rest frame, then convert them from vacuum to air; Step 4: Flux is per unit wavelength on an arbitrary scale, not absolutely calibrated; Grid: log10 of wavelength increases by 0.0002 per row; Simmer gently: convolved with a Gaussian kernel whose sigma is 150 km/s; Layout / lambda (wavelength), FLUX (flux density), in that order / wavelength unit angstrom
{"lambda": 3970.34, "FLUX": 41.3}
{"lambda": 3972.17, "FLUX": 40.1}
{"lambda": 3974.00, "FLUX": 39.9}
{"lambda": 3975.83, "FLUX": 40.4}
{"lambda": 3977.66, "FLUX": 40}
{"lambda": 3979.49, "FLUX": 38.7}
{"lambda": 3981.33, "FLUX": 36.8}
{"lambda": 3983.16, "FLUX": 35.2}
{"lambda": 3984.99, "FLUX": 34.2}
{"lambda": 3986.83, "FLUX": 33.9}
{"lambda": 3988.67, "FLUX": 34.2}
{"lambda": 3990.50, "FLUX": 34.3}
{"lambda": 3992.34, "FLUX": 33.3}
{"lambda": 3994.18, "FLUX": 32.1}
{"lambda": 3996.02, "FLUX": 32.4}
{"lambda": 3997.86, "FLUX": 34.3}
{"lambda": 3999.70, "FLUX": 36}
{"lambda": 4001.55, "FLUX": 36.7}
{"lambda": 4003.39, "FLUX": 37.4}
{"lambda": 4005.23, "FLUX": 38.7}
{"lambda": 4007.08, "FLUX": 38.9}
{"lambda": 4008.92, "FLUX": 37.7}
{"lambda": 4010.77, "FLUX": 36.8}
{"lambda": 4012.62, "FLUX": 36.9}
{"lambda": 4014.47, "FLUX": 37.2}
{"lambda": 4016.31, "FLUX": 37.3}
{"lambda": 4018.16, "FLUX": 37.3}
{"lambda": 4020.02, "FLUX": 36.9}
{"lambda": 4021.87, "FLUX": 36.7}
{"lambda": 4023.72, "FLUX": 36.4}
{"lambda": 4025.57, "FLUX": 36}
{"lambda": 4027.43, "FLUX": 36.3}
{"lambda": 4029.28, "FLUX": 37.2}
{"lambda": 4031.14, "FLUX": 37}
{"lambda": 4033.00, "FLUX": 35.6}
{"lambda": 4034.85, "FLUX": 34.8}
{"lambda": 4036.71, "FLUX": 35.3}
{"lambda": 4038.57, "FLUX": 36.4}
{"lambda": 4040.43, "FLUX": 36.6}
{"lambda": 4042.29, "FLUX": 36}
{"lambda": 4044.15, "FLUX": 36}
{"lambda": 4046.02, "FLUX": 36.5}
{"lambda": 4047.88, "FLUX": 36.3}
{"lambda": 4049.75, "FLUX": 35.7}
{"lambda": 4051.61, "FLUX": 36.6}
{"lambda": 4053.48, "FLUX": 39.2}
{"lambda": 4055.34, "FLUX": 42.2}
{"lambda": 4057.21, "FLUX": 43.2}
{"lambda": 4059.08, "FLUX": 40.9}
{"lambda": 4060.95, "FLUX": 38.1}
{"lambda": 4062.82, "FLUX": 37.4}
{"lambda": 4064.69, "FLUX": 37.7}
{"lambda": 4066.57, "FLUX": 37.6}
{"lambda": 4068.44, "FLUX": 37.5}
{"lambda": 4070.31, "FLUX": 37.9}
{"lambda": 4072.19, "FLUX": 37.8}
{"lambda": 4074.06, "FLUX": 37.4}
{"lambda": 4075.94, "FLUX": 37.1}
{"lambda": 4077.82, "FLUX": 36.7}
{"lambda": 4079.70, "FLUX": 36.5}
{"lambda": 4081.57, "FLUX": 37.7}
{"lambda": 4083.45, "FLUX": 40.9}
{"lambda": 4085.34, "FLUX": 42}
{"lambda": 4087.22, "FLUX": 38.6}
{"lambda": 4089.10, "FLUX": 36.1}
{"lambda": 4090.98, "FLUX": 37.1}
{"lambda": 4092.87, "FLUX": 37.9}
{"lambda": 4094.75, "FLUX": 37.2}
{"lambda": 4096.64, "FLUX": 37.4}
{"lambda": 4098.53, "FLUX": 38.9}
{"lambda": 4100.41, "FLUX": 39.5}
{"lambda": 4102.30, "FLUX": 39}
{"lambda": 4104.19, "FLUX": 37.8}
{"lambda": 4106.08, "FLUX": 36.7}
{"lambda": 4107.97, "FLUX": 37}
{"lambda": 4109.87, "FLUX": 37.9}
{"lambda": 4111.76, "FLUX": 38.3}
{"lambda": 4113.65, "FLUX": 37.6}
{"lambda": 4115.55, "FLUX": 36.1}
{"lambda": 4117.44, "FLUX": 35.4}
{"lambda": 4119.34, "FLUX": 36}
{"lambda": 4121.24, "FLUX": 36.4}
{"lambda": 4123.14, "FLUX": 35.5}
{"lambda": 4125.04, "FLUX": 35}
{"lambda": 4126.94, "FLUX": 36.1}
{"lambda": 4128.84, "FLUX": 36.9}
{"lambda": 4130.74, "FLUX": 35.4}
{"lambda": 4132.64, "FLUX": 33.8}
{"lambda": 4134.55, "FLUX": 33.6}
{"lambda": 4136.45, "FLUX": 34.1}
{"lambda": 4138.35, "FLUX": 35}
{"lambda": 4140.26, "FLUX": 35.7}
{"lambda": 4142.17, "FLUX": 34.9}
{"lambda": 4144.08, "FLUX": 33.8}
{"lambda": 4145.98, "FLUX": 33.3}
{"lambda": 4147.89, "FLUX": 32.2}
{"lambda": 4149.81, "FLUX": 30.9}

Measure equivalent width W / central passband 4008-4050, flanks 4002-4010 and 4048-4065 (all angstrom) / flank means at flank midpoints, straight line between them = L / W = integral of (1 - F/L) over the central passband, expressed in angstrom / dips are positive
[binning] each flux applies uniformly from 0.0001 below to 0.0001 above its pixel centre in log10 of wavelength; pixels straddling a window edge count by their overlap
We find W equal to 2.16 angstrom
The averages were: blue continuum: 38.1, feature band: 36.5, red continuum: 38.9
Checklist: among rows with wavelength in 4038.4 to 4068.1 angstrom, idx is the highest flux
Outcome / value 43.2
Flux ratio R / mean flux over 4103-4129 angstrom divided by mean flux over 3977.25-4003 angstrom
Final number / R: 1.0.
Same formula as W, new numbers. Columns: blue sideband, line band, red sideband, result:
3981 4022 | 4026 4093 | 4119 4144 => -3.84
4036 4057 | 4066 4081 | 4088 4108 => 0.07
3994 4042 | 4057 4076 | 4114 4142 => -1.24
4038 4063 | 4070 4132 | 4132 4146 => -2.50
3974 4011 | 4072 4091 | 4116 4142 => -1.30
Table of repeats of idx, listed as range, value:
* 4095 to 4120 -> 39.5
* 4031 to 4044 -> 37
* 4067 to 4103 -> 42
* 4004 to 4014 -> 38.9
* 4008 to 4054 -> 39.2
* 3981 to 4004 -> 37.4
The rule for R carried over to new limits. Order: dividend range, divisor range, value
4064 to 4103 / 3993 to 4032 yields 1.04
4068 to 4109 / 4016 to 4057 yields 1.03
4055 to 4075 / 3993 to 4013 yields 1.07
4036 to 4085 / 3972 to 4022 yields 1.03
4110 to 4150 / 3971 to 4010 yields 0.96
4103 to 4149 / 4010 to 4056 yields 0.97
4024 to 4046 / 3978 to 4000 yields 1.04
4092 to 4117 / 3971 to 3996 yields 1.04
